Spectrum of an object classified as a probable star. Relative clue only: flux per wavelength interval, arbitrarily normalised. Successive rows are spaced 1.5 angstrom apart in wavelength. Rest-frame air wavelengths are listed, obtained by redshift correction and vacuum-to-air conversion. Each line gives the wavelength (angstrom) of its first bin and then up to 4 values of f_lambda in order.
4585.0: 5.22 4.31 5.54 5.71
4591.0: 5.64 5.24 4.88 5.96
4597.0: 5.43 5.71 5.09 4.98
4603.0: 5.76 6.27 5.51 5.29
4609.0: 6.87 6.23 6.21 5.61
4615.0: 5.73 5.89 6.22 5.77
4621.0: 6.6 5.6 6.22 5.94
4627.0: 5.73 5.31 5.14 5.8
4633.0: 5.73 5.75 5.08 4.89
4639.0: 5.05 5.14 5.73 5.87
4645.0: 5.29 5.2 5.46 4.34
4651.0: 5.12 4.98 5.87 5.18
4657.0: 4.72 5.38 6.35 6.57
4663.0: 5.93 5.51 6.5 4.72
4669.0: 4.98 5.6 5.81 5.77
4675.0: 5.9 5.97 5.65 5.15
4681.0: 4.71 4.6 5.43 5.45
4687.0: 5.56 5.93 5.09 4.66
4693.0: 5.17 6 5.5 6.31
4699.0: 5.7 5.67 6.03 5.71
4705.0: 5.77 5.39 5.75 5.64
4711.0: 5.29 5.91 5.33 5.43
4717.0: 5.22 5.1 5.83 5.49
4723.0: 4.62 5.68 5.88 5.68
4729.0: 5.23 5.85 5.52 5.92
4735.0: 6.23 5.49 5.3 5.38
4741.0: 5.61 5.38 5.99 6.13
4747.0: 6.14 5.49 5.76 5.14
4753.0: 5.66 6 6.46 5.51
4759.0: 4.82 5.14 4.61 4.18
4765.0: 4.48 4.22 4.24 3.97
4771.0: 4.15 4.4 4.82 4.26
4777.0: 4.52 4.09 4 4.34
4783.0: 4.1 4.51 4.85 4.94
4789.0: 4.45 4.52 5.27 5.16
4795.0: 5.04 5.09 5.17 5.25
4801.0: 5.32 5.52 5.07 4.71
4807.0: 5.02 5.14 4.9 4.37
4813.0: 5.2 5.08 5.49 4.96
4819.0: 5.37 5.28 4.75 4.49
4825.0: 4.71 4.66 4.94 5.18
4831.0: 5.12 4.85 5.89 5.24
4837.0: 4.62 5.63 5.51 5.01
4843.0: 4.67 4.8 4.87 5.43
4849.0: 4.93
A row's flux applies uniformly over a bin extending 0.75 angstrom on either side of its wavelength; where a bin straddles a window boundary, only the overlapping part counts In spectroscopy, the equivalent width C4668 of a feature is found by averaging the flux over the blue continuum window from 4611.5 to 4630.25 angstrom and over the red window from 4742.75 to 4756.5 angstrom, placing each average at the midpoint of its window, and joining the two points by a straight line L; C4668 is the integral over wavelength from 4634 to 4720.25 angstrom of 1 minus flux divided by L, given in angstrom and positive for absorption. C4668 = 5.5 angstrom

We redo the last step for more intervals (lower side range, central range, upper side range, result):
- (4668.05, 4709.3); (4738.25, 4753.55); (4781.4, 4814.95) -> -1.3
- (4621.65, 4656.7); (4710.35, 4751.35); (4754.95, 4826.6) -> -4.4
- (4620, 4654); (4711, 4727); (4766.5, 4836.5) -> -0.9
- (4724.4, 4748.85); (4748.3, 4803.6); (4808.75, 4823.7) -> 5.3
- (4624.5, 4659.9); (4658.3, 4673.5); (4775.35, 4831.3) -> -1.3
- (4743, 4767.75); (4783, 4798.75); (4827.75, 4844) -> 1.2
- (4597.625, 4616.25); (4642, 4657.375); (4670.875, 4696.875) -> 1.0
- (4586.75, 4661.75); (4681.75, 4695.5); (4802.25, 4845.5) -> 0.2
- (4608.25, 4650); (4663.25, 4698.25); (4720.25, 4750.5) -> 1.1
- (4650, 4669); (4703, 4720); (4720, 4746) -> 0.2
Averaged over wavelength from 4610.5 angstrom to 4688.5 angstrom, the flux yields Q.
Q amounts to 5.55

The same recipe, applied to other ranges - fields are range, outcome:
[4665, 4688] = 5.46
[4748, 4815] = 4.86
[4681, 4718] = 5.5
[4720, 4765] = 5.51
